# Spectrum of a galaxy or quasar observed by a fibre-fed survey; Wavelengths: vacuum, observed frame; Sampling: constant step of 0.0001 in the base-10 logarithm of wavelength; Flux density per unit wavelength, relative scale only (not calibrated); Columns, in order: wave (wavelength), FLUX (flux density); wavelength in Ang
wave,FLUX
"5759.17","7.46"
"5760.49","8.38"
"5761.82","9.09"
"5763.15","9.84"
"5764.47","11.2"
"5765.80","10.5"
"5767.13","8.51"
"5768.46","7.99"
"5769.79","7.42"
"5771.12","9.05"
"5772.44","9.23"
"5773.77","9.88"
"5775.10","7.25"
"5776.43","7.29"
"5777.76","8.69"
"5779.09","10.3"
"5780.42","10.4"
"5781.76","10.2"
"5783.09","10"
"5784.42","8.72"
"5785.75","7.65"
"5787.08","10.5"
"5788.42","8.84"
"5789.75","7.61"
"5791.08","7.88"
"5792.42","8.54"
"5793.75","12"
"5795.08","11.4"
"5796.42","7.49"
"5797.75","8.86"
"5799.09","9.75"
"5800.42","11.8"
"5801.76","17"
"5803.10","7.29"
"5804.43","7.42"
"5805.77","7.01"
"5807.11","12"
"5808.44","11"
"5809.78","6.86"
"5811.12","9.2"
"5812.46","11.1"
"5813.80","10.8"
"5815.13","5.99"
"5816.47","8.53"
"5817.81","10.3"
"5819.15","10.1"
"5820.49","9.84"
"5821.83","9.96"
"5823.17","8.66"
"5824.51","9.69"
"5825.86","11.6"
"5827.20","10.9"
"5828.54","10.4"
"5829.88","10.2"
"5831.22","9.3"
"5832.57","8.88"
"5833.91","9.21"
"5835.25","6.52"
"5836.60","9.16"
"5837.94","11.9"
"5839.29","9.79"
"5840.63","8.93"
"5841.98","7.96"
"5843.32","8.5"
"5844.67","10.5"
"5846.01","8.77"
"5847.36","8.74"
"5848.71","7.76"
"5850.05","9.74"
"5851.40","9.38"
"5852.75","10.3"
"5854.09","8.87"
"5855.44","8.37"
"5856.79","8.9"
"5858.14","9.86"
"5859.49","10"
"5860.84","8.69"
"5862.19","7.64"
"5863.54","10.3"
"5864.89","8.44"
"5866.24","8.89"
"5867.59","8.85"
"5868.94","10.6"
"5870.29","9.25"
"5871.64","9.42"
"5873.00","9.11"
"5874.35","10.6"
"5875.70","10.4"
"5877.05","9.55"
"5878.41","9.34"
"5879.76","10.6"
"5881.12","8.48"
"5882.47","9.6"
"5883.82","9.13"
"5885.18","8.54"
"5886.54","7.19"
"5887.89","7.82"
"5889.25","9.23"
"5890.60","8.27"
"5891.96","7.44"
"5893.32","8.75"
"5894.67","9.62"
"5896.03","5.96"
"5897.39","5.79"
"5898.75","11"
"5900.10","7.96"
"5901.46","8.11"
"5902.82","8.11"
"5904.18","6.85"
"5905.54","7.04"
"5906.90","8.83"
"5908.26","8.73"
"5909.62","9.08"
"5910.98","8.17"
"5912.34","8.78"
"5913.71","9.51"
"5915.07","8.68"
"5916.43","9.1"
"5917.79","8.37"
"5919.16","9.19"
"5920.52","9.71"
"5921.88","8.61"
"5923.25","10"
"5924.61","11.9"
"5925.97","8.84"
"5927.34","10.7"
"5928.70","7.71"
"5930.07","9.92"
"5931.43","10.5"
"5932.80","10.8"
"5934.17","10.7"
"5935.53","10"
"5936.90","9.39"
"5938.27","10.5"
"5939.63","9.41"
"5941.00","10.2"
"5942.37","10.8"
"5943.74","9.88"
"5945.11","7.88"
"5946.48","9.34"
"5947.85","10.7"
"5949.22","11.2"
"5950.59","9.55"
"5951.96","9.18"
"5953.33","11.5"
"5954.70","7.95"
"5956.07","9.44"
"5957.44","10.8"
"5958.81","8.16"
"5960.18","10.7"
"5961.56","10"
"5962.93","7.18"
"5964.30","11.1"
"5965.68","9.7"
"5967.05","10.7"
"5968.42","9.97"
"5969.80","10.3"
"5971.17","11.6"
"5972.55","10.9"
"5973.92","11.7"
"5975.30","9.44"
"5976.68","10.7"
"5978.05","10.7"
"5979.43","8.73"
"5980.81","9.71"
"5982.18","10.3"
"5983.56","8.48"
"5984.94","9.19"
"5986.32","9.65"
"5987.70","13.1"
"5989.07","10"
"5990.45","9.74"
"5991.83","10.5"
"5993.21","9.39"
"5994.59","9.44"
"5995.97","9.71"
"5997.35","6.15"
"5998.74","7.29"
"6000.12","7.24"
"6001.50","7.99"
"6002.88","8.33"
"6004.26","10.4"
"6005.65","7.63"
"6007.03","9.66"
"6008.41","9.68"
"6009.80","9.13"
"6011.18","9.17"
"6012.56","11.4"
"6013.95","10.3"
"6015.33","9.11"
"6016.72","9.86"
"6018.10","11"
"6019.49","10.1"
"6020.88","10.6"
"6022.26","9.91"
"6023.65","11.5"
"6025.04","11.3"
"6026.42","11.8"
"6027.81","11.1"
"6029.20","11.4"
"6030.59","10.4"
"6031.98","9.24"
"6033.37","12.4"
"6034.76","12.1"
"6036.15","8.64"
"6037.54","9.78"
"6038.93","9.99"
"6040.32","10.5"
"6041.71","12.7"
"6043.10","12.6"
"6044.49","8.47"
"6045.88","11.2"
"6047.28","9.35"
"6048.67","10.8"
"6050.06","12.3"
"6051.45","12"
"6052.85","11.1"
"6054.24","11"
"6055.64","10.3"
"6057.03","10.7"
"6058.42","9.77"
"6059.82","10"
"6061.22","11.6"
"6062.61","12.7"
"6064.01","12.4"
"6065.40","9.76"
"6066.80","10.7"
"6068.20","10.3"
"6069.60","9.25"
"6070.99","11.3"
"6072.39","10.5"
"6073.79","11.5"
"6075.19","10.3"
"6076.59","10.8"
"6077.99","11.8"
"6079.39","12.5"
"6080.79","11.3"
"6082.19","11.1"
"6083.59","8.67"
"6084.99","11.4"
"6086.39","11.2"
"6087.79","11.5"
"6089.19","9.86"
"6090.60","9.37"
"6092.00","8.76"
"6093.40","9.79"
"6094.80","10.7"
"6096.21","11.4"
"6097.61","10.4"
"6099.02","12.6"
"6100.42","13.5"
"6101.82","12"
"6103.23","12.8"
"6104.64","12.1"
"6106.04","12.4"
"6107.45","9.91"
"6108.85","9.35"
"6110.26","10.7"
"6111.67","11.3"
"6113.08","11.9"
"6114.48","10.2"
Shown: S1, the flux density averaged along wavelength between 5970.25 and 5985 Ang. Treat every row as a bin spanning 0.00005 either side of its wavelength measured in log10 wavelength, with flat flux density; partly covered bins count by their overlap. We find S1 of 10.2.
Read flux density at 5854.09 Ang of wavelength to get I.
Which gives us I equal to 8.87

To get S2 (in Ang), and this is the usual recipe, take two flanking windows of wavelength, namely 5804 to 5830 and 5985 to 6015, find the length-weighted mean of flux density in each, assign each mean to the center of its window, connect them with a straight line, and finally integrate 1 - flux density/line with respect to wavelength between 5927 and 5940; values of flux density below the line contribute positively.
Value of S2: -0.7 Ang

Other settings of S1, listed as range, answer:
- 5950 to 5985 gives 9.93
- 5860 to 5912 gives 8.72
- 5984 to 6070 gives 10.2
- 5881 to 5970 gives 9.22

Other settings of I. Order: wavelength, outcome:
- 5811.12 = 9.2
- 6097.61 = 10.4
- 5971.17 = 11.6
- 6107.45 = 9.91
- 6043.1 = 12.6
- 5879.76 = 10.6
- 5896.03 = 5.96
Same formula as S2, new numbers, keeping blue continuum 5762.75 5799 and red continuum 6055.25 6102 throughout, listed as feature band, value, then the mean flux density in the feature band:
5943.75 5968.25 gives 1.1 Ang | 9.72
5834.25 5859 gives 1.1 Ang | 9.12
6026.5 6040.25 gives 0.0 Ang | 10.6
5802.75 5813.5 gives 0.3 Ang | 9.1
